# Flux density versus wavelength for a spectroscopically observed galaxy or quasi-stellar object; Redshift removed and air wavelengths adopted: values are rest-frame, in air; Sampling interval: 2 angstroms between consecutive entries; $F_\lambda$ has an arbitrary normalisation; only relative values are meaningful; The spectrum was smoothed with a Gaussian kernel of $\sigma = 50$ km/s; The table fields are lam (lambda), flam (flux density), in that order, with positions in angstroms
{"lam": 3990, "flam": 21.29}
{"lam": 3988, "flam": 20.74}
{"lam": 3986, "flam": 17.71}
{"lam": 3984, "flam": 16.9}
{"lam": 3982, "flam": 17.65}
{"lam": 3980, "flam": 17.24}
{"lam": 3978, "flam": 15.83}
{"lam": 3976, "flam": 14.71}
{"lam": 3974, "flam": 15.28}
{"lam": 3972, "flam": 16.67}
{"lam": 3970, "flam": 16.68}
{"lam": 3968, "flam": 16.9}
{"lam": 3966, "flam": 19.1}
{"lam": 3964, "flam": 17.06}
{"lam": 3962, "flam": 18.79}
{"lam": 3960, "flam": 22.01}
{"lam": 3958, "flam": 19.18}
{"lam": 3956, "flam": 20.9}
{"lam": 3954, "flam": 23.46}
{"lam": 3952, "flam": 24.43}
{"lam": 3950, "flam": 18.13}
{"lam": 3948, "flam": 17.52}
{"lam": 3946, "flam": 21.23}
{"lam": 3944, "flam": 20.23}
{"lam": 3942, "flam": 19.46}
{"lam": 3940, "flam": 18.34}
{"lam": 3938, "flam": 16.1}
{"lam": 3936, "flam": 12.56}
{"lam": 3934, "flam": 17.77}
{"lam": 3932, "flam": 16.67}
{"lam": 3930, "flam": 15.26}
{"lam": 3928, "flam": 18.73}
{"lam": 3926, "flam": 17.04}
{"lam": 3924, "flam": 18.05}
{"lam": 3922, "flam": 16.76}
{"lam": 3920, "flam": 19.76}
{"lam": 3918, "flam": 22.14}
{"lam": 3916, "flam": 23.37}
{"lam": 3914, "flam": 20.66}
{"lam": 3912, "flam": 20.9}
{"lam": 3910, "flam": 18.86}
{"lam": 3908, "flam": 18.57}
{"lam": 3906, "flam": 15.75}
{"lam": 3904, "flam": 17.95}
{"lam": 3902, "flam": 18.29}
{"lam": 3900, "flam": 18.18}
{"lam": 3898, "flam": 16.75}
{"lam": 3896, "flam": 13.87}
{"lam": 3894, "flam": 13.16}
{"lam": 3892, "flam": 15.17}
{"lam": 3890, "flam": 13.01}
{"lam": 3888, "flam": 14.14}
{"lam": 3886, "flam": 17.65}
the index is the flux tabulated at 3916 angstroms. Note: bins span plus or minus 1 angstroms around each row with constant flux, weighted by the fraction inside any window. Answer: 23.37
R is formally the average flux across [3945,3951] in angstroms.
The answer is 19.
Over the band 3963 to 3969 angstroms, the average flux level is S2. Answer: 17.7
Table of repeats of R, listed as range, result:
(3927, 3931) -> 17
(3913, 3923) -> 20.5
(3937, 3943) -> 18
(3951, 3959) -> 22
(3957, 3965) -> 19.3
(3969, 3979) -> 15.8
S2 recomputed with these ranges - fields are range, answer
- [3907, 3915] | 19.7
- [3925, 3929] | 17.9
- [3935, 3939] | 14.3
